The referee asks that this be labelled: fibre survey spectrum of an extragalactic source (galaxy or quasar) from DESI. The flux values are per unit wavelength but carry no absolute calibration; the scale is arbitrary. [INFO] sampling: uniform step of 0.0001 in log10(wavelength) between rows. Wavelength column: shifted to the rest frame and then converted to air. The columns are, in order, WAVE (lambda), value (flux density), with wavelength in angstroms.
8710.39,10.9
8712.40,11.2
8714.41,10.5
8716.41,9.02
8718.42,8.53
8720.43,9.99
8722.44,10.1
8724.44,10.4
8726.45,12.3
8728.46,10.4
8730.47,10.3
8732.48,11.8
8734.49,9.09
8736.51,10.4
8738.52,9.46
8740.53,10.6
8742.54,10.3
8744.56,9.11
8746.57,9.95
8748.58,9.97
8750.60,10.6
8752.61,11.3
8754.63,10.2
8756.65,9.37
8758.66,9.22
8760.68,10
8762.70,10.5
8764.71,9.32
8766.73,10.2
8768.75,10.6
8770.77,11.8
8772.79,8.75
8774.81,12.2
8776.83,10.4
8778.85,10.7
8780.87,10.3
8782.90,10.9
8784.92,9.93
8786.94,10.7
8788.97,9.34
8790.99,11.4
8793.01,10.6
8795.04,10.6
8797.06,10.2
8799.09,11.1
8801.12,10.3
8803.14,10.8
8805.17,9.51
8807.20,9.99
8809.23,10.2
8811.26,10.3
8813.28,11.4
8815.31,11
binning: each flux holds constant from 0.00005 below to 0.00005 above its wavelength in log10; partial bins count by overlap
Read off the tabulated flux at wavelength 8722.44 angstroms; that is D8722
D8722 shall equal 10.1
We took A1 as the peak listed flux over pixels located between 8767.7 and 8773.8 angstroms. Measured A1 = 11.8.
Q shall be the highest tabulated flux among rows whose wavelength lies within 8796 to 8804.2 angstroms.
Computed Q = 11.1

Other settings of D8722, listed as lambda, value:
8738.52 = 9.46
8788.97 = 9.34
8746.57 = 9.95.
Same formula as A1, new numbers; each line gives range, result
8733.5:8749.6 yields 10.6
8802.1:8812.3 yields 10.8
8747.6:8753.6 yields 11.3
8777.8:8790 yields 10.9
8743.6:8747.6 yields 9.95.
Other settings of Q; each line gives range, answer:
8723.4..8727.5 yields 12.3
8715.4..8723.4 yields 10.1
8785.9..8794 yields 11.4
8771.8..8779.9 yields 12.2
